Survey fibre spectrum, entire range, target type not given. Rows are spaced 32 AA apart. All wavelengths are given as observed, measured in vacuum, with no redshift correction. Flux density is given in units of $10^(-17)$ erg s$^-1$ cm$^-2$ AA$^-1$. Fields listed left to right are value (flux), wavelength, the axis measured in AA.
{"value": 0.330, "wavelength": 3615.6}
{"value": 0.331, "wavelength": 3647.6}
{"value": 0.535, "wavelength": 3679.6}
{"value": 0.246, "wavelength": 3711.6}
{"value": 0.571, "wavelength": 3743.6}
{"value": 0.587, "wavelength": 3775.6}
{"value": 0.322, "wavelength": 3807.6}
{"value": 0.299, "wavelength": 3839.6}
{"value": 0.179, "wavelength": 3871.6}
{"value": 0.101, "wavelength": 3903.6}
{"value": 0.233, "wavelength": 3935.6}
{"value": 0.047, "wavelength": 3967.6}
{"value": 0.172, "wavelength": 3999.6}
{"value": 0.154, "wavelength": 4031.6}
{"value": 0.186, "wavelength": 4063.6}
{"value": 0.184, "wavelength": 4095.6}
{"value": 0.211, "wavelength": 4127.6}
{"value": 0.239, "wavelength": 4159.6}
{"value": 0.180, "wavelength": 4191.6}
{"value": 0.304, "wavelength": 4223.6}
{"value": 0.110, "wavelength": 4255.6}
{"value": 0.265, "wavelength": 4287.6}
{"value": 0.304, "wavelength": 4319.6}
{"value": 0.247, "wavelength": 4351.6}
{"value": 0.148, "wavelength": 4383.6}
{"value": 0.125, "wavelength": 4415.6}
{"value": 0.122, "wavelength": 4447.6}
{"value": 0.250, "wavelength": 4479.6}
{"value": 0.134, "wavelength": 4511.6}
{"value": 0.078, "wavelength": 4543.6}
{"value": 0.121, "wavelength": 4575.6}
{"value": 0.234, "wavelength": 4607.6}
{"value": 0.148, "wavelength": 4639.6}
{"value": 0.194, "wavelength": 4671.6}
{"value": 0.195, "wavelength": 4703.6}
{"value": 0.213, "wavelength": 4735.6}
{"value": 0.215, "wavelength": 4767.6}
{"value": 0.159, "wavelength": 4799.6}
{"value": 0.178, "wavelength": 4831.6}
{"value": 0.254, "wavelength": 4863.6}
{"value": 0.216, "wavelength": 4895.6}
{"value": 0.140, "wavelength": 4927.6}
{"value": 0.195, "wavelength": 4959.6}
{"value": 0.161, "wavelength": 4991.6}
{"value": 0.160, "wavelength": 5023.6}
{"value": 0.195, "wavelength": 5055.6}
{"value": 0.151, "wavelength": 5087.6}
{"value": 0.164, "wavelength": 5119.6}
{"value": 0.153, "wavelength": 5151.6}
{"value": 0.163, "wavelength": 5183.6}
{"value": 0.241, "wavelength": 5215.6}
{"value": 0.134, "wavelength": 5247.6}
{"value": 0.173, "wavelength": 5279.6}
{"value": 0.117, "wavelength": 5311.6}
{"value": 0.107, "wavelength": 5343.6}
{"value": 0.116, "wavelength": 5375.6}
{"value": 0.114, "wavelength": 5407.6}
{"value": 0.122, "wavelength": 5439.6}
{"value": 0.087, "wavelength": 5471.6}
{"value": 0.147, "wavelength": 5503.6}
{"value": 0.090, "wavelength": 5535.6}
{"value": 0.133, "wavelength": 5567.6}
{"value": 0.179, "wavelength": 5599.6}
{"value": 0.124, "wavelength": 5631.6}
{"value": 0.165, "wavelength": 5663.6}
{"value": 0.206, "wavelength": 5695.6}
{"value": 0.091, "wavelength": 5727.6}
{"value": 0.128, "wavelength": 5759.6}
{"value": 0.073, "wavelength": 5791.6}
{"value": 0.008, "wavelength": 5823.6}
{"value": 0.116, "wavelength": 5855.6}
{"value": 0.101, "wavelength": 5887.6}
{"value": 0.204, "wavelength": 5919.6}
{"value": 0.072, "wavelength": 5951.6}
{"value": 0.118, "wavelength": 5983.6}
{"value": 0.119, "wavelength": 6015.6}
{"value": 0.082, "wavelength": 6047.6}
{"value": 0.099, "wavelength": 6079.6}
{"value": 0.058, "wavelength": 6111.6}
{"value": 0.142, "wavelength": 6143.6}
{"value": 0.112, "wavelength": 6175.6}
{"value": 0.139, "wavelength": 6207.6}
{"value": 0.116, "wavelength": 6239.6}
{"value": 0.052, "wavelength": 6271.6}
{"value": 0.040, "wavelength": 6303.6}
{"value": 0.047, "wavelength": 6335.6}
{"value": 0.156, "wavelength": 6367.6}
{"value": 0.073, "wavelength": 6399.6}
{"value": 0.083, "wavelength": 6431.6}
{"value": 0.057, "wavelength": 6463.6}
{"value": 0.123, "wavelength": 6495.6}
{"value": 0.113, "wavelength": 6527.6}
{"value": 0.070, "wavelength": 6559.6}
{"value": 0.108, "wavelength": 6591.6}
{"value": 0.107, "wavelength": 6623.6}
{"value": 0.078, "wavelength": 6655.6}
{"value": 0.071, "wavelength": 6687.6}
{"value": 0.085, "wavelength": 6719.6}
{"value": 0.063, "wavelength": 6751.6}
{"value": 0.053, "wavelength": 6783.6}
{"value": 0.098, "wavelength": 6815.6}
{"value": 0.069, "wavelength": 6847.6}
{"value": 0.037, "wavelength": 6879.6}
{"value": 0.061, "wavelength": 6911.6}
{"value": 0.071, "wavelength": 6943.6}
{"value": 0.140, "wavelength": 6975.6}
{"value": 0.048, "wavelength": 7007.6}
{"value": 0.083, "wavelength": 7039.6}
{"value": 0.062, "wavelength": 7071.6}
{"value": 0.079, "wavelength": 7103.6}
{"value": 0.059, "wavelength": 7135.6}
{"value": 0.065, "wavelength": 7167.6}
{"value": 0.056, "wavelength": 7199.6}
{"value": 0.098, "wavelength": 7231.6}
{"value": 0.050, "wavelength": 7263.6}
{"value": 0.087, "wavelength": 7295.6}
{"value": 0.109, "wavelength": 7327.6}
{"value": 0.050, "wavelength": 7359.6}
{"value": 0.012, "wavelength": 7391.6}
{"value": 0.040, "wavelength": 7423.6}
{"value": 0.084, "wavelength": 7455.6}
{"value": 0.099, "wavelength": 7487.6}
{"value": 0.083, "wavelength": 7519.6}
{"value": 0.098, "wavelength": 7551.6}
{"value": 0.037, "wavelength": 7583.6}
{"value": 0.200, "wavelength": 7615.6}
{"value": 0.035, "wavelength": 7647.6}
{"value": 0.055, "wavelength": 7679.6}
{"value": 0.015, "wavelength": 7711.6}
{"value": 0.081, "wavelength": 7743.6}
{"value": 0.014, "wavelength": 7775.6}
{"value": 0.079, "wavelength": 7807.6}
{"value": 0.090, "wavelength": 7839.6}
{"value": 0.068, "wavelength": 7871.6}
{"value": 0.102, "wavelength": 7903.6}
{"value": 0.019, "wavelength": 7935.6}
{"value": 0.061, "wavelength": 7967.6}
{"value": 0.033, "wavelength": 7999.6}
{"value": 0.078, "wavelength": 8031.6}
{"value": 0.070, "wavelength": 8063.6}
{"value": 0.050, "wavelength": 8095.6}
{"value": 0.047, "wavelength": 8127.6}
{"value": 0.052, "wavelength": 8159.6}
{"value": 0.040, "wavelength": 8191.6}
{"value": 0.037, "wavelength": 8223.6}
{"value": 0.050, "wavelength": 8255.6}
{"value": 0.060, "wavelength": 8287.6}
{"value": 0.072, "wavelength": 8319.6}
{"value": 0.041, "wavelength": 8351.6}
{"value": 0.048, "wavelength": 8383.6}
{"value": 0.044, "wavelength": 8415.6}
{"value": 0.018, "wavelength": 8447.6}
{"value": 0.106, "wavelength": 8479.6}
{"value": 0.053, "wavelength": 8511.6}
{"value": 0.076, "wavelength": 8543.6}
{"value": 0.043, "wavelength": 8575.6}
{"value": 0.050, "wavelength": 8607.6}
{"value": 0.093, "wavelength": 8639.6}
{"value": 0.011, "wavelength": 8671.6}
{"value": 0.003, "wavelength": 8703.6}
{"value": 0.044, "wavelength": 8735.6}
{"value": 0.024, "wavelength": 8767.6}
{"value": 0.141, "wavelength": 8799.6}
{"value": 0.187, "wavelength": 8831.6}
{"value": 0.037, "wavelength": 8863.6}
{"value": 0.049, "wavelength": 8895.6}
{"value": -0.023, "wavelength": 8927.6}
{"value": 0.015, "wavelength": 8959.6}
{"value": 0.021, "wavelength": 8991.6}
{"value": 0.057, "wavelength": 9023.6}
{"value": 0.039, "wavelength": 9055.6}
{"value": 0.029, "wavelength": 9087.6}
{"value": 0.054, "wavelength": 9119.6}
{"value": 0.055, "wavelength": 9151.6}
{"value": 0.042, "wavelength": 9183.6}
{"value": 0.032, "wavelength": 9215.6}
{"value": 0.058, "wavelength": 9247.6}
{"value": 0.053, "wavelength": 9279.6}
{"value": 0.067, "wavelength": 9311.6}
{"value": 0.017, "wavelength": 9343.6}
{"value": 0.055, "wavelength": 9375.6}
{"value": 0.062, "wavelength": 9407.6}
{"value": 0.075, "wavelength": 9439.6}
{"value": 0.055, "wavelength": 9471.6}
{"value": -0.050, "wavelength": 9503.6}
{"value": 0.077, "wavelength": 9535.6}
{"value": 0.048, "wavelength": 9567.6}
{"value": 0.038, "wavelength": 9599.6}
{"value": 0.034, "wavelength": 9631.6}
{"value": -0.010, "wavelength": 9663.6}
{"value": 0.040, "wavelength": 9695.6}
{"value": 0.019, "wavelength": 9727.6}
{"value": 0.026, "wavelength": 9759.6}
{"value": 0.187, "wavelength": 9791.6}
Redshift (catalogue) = 1.36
